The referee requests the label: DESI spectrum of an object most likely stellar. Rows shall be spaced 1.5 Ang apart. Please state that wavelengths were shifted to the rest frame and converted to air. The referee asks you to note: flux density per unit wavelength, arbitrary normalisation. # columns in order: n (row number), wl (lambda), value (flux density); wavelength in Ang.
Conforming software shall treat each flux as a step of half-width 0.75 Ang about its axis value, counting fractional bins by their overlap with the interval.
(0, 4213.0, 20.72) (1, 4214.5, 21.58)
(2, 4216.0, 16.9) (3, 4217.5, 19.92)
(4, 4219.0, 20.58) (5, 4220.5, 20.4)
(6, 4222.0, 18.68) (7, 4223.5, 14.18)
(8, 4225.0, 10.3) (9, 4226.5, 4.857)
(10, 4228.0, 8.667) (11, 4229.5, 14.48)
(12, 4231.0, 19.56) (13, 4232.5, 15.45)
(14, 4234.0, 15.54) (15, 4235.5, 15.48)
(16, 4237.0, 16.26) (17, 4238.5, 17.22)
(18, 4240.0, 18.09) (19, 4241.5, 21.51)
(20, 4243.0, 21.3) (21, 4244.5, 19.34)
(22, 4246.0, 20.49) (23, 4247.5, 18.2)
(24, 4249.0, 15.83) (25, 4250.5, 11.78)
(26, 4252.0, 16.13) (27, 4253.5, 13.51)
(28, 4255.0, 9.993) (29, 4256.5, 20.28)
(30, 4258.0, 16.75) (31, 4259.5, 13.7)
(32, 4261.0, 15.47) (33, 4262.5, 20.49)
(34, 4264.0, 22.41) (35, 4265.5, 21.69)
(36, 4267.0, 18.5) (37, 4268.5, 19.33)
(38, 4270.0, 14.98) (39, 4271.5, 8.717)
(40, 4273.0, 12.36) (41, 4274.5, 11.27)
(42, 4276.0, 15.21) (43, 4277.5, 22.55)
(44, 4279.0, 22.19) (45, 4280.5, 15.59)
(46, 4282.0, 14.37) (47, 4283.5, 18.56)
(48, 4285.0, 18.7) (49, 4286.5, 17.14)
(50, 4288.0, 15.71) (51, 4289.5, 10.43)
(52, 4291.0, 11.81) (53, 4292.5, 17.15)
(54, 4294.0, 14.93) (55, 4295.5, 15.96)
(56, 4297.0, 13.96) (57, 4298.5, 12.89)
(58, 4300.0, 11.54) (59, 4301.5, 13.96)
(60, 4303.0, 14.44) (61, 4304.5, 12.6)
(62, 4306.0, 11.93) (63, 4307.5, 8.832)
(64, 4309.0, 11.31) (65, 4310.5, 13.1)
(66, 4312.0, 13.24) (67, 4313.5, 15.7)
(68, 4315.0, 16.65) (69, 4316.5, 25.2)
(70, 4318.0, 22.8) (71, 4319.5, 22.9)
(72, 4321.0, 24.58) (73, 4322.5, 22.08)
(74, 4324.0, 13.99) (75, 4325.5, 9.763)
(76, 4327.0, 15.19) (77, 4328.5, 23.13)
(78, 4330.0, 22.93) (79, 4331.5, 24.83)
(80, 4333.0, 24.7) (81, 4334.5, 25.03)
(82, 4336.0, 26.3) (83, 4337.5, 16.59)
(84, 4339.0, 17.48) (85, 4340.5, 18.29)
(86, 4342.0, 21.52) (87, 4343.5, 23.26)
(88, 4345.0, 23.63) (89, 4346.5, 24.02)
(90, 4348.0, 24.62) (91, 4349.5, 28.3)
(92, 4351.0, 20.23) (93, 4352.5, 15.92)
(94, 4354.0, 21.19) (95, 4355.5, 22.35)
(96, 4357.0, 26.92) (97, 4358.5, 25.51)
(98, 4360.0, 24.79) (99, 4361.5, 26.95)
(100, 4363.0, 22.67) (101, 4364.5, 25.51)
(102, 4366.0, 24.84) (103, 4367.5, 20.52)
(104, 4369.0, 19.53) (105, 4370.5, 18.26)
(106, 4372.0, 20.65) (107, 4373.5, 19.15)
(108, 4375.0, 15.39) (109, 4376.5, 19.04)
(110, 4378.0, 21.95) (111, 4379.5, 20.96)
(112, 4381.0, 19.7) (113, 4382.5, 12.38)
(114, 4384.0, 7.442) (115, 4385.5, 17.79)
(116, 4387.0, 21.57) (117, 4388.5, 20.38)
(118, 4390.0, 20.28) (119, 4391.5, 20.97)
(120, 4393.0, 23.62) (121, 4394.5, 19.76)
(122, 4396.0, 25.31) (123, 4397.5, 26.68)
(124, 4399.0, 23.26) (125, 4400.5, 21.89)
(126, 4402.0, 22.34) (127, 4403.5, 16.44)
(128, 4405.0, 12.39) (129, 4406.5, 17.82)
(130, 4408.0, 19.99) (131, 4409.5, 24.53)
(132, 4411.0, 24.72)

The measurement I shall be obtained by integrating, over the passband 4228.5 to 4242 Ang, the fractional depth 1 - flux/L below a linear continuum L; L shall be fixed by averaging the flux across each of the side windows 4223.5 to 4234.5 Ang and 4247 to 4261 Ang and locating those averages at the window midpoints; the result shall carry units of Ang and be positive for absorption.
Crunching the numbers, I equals -3.5 Ang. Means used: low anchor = 12.7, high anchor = 15.1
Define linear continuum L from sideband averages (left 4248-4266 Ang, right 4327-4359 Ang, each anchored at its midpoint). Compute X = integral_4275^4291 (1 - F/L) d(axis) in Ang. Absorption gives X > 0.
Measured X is 1.3 Ang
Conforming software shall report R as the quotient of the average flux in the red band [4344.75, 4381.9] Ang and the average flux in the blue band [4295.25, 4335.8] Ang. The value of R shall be 1.27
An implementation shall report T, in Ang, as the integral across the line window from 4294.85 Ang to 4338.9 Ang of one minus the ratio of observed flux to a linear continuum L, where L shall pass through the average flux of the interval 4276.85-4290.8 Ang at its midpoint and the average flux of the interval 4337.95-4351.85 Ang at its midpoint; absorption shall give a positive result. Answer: 5.5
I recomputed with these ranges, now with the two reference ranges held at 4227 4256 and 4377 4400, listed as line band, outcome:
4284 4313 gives 6.5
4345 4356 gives -1.9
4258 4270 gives -1.2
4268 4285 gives 1.1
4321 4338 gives -1.9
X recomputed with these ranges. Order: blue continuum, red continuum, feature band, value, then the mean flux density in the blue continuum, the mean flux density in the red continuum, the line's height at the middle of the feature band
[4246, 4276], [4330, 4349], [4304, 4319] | 3.7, 16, 22.6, 20.2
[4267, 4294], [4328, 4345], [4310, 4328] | 1.9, 15.7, 22.2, 20.2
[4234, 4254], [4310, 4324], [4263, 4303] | 5.5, 17.3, 19.4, 18.4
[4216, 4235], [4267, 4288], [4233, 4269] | -3.8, 15.3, 16.3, 15.8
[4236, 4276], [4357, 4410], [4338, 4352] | -1.9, 16.7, 20.7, 19.5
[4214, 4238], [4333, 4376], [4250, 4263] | 1.5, 15.8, 22.1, 17.3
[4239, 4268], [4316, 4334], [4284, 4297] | 2.8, 17.7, 21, 19.4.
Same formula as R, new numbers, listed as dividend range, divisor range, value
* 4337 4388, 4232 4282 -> 1.24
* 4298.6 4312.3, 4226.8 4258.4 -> 0.76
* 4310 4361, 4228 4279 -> 1.26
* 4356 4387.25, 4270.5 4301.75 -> 1.37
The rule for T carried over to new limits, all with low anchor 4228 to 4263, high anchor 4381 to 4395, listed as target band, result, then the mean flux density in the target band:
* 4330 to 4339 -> -2.7 Ang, 22.9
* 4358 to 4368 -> -3.6 Ang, 24.5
